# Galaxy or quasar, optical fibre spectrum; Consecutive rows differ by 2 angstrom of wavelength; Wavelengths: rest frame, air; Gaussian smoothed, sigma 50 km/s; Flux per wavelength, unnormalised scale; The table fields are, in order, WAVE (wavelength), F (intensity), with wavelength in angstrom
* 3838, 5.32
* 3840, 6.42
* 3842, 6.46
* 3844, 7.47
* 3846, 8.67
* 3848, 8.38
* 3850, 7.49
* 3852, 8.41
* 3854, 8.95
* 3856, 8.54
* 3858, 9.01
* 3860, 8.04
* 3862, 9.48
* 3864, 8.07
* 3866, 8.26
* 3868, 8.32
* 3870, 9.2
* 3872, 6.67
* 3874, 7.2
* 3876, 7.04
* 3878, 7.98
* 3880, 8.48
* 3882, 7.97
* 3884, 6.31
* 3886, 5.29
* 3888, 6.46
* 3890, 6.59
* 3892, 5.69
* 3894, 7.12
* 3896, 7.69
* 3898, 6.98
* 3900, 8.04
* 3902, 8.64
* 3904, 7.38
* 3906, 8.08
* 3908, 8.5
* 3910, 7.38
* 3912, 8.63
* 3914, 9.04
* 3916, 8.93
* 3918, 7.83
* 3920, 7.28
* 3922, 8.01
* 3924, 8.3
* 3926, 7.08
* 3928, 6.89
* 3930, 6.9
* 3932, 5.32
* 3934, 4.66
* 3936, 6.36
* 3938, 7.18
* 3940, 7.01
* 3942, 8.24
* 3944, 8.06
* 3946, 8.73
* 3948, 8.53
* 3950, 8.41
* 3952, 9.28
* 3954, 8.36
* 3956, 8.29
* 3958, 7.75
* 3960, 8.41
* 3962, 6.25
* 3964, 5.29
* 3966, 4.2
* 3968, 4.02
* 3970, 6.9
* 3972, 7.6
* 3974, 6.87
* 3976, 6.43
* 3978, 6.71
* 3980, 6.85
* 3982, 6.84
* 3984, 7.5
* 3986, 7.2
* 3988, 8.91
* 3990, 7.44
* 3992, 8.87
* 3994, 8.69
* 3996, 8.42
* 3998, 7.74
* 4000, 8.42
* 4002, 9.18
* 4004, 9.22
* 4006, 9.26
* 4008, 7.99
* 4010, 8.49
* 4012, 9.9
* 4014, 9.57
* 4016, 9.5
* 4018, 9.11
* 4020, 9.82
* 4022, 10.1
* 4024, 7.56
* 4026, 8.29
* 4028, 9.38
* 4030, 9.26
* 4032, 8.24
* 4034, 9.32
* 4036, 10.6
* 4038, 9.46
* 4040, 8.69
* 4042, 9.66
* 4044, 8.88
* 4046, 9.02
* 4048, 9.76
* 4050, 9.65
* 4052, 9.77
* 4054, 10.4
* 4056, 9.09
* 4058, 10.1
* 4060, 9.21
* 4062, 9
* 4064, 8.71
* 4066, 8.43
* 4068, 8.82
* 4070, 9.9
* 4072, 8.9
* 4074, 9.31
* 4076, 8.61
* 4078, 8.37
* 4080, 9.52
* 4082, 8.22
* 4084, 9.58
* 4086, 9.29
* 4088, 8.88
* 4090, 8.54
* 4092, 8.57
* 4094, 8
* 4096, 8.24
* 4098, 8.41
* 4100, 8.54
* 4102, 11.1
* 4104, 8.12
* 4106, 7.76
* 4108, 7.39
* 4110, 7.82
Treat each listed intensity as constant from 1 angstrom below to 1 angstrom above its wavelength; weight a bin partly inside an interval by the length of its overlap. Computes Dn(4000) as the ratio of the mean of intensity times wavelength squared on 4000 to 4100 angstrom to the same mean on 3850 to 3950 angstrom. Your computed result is 1.28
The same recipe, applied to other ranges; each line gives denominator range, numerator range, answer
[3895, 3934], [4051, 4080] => 1.30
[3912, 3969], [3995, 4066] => 1.31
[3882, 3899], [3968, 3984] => 1.07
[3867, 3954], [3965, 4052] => 1.17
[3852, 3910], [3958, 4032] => 1.09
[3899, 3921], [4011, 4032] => 1.19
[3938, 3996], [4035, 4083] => 1.30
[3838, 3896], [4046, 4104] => 1.33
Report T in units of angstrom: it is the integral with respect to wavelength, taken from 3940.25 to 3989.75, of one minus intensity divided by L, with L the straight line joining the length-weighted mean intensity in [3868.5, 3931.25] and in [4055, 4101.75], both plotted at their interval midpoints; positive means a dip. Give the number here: 4.4 angstrom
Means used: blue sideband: 7.53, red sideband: 8.92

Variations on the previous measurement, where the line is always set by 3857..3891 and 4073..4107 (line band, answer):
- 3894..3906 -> 0.12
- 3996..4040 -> -3.36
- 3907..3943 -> 2.29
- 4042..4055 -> -1.56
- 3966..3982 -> 3.56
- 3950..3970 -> 2.84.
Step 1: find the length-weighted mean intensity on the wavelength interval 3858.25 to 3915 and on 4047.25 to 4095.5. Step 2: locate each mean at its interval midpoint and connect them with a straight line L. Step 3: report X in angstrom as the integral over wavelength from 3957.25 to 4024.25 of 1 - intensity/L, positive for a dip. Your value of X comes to 5.1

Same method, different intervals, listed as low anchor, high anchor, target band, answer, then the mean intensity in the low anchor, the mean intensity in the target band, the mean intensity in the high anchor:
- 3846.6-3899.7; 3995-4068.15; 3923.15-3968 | 6.3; 7.69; 7.17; 9.14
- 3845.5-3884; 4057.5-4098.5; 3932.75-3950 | 2.1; 8.16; 7.38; 8.88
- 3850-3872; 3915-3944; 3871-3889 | 2.4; 8.49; 7.04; 7.17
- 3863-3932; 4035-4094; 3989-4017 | -0.6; 7.56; 8.76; 9.18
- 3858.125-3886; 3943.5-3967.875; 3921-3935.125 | 1.6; 7.86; 6.73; 7.49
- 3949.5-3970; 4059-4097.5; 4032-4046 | -1.9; 6.99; 9.32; 8.84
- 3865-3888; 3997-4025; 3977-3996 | 2.2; 7.47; 7.71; 8.99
